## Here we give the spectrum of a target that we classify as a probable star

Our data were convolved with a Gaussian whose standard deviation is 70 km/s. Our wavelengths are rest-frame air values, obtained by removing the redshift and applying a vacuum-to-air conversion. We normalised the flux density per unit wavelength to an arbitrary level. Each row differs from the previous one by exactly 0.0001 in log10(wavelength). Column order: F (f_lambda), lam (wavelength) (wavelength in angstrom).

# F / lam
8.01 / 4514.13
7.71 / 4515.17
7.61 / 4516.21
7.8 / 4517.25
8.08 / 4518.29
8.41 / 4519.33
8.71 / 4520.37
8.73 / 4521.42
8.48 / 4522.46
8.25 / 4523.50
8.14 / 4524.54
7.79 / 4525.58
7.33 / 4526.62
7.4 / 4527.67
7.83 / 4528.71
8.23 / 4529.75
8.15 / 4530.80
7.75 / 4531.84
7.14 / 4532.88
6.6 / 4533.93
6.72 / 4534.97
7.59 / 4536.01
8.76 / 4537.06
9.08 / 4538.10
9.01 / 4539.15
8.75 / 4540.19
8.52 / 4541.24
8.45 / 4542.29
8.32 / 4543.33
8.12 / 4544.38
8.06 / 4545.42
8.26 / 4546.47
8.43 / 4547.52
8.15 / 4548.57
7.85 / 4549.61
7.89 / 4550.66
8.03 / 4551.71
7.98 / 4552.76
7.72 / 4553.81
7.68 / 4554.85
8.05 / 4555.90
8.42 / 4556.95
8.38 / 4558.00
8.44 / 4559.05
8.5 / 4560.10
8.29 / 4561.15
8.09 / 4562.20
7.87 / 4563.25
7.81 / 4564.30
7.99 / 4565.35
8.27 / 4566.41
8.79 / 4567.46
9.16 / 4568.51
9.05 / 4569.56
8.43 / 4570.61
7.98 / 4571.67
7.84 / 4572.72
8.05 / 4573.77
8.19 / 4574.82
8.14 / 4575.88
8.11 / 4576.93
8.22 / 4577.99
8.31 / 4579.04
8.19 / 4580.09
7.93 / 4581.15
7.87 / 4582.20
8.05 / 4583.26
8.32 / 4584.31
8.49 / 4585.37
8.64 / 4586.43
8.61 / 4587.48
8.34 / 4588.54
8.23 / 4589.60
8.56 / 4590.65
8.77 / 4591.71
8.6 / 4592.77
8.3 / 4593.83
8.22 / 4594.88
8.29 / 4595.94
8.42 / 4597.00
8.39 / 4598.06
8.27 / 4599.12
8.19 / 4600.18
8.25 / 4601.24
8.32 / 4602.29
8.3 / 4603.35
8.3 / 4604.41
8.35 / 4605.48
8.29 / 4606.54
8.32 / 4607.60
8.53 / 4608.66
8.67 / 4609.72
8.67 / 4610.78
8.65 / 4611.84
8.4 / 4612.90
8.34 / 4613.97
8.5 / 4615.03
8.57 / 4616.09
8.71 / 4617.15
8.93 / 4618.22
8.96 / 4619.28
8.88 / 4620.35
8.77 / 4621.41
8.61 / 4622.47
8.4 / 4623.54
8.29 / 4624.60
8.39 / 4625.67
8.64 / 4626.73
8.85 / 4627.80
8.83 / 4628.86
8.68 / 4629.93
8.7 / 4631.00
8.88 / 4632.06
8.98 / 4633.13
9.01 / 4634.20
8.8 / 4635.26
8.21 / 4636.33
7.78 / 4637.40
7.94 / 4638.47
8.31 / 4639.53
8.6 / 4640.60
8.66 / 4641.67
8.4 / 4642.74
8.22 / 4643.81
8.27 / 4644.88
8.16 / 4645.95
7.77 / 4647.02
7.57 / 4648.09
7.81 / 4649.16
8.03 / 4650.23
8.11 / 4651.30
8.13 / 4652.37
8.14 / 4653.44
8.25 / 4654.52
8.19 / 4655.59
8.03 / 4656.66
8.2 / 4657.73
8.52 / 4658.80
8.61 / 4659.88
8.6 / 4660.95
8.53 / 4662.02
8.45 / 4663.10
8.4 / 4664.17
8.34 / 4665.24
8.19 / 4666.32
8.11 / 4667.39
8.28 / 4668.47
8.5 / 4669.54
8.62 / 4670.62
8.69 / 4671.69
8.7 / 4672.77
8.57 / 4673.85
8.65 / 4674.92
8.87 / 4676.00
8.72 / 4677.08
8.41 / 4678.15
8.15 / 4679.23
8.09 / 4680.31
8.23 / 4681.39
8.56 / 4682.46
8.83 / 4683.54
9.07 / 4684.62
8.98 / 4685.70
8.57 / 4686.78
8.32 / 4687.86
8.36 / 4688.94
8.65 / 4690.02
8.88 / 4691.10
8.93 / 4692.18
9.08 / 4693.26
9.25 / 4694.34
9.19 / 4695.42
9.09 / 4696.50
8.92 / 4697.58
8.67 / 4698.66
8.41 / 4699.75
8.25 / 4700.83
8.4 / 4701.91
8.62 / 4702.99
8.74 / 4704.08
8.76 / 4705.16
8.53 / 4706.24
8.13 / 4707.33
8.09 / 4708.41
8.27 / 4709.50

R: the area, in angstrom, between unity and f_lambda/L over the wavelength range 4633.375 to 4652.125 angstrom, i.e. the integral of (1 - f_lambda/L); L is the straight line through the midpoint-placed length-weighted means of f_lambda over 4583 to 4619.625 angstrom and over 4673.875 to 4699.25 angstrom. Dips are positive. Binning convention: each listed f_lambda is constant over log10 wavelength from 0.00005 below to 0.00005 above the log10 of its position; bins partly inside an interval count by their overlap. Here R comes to 0.8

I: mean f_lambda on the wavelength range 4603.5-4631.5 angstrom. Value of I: 8.58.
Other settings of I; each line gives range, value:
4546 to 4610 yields 8.27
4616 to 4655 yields 8.44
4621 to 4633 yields 8.65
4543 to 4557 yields 8.05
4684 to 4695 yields 8.81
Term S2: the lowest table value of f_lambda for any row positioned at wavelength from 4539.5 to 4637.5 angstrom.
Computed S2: 7.68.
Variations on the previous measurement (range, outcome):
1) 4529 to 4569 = 6.6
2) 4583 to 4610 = 8.05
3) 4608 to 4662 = 7.57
